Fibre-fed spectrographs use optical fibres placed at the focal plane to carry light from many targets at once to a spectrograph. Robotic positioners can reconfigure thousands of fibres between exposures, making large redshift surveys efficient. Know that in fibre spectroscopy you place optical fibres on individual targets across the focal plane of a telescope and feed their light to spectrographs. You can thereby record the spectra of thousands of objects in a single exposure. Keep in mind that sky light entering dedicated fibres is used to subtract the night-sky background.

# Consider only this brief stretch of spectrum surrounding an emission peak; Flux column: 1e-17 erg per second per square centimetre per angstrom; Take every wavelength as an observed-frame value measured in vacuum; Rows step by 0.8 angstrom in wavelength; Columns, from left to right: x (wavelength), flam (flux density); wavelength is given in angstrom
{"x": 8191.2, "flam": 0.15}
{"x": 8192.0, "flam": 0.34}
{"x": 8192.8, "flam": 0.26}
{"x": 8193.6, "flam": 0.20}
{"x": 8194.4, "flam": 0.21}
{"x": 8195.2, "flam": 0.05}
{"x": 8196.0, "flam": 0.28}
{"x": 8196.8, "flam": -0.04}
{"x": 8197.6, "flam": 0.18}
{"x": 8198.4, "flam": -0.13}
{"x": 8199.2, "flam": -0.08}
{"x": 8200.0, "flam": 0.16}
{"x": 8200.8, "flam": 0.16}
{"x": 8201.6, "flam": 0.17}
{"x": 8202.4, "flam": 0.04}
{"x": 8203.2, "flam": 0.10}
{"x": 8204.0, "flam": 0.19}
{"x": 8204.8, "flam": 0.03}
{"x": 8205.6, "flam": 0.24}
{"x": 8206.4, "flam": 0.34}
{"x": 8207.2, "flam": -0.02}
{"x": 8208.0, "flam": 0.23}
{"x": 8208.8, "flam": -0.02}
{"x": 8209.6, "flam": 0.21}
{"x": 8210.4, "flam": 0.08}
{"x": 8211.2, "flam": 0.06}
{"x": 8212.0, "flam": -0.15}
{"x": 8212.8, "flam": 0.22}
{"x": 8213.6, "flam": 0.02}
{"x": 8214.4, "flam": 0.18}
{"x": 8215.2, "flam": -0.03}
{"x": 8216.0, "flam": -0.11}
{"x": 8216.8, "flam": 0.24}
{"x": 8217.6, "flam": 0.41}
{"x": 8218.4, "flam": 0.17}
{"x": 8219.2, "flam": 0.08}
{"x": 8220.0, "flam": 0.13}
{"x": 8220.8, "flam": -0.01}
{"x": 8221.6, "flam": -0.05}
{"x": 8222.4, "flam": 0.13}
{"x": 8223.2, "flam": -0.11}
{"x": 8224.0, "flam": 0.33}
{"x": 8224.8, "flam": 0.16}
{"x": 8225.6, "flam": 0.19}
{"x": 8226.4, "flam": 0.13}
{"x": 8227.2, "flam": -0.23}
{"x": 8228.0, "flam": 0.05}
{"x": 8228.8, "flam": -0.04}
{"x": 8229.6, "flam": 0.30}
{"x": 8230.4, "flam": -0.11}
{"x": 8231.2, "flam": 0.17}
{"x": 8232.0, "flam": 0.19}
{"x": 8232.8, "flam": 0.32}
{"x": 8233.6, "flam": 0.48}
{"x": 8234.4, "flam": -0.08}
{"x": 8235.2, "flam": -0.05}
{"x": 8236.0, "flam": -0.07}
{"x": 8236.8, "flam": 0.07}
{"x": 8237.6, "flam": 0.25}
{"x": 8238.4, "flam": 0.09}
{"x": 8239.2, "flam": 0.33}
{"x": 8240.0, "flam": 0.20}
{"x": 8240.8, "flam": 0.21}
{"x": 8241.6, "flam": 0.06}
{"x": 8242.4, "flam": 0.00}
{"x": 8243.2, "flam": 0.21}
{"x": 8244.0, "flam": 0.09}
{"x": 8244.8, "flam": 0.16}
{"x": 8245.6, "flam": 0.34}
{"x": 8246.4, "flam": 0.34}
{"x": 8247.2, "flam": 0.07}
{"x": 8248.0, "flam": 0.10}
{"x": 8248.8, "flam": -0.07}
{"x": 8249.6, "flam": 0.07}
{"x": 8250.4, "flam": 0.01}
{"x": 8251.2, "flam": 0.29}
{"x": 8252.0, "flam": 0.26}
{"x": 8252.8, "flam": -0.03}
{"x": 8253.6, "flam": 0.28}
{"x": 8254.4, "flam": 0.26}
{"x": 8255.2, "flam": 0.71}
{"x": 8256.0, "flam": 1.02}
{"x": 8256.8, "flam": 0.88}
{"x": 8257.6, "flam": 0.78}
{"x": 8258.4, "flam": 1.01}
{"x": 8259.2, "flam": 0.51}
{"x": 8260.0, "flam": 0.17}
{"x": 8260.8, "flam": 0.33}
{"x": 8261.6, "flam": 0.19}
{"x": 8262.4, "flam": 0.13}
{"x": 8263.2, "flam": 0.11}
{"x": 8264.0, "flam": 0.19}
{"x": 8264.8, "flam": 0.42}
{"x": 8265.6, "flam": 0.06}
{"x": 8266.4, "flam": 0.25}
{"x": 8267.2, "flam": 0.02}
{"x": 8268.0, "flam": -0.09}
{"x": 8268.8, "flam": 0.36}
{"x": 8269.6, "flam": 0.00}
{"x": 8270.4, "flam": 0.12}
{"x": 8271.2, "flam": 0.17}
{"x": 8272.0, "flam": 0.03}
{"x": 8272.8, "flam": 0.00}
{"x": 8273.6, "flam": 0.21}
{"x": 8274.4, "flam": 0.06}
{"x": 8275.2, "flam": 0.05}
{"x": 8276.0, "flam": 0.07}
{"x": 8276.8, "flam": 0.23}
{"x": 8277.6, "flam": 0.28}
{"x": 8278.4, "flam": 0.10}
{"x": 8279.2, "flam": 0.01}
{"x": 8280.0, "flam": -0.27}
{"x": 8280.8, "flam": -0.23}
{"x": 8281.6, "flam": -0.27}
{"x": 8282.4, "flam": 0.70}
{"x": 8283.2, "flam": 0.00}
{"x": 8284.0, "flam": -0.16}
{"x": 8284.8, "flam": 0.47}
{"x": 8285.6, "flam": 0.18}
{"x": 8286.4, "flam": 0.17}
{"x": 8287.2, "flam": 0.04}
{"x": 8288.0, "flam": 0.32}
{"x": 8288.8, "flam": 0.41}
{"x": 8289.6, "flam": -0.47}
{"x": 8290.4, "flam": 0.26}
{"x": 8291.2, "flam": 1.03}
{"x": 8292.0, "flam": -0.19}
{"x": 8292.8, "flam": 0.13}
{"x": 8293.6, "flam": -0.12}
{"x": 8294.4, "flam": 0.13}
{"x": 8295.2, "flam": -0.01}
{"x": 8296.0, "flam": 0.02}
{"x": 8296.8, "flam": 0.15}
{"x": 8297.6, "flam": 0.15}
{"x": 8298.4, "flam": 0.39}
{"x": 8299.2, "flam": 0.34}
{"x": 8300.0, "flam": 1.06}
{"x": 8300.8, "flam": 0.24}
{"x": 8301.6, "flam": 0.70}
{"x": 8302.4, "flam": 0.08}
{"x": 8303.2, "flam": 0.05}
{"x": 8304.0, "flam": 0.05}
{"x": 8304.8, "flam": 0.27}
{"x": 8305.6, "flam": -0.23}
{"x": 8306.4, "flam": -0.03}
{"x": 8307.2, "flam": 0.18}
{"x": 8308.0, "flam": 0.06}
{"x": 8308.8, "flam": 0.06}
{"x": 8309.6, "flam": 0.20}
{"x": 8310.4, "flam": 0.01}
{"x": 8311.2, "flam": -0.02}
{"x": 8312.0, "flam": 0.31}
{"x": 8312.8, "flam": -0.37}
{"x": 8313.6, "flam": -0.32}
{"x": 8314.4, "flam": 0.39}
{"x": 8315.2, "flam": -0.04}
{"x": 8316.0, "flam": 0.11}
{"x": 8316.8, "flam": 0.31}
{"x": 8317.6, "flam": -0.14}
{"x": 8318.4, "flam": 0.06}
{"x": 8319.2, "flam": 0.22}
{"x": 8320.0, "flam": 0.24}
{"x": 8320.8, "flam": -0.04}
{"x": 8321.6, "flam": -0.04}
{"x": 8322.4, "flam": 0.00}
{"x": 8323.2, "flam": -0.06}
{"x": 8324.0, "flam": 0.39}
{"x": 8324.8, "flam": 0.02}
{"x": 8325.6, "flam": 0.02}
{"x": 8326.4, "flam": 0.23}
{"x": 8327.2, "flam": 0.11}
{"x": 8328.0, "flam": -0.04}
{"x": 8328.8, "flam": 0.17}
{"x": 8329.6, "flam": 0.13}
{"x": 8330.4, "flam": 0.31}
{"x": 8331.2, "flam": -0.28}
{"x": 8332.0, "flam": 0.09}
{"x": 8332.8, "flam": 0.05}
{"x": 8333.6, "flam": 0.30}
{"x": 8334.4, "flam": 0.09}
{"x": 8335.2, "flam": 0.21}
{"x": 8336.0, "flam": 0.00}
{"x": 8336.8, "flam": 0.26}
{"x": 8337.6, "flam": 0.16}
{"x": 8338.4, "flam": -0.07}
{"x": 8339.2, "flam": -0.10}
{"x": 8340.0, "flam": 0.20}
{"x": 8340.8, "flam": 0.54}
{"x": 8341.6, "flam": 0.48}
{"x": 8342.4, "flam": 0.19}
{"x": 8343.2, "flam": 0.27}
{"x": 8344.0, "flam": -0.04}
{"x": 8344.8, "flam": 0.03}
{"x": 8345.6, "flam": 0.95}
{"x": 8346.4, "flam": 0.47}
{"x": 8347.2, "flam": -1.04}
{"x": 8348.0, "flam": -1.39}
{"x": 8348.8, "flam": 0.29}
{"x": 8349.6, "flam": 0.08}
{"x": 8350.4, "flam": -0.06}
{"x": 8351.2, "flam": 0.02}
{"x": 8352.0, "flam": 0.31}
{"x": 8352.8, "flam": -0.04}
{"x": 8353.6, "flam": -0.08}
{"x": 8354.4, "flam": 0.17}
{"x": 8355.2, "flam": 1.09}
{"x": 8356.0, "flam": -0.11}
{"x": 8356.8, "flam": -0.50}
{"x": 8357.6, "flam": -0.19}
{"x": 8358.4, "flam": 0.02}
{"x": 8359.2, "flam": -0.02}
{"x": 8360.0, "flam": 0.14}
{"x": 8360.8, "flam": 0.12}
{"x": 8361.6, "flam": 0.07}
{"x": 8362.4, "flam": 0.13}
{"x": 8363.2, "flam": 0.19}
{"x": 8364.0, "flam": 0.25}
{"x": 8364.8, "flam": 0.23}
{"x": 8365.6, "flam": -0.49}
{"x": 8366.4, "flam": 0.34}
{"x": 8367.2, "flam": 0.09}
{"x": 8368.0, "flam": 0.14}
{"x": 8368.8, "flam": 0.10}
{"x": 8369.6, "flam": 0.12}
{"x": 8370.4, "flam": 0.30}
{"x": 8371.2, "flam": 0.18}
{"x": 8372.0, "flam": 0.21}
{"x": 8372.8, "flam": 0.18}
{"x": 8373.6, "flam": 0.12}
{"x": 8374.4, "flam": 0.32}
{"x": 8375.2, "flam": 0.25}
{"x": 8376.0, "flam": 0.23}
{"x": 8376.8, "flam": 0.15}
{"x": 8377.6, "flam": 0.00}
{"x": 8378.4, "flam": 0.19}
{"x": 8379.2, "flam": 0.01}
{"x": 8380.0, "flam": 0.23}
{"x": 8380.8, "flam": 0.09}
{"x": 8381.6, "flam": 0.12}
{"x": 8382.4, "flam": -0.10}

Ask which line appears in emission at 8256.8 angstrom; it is H-beta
